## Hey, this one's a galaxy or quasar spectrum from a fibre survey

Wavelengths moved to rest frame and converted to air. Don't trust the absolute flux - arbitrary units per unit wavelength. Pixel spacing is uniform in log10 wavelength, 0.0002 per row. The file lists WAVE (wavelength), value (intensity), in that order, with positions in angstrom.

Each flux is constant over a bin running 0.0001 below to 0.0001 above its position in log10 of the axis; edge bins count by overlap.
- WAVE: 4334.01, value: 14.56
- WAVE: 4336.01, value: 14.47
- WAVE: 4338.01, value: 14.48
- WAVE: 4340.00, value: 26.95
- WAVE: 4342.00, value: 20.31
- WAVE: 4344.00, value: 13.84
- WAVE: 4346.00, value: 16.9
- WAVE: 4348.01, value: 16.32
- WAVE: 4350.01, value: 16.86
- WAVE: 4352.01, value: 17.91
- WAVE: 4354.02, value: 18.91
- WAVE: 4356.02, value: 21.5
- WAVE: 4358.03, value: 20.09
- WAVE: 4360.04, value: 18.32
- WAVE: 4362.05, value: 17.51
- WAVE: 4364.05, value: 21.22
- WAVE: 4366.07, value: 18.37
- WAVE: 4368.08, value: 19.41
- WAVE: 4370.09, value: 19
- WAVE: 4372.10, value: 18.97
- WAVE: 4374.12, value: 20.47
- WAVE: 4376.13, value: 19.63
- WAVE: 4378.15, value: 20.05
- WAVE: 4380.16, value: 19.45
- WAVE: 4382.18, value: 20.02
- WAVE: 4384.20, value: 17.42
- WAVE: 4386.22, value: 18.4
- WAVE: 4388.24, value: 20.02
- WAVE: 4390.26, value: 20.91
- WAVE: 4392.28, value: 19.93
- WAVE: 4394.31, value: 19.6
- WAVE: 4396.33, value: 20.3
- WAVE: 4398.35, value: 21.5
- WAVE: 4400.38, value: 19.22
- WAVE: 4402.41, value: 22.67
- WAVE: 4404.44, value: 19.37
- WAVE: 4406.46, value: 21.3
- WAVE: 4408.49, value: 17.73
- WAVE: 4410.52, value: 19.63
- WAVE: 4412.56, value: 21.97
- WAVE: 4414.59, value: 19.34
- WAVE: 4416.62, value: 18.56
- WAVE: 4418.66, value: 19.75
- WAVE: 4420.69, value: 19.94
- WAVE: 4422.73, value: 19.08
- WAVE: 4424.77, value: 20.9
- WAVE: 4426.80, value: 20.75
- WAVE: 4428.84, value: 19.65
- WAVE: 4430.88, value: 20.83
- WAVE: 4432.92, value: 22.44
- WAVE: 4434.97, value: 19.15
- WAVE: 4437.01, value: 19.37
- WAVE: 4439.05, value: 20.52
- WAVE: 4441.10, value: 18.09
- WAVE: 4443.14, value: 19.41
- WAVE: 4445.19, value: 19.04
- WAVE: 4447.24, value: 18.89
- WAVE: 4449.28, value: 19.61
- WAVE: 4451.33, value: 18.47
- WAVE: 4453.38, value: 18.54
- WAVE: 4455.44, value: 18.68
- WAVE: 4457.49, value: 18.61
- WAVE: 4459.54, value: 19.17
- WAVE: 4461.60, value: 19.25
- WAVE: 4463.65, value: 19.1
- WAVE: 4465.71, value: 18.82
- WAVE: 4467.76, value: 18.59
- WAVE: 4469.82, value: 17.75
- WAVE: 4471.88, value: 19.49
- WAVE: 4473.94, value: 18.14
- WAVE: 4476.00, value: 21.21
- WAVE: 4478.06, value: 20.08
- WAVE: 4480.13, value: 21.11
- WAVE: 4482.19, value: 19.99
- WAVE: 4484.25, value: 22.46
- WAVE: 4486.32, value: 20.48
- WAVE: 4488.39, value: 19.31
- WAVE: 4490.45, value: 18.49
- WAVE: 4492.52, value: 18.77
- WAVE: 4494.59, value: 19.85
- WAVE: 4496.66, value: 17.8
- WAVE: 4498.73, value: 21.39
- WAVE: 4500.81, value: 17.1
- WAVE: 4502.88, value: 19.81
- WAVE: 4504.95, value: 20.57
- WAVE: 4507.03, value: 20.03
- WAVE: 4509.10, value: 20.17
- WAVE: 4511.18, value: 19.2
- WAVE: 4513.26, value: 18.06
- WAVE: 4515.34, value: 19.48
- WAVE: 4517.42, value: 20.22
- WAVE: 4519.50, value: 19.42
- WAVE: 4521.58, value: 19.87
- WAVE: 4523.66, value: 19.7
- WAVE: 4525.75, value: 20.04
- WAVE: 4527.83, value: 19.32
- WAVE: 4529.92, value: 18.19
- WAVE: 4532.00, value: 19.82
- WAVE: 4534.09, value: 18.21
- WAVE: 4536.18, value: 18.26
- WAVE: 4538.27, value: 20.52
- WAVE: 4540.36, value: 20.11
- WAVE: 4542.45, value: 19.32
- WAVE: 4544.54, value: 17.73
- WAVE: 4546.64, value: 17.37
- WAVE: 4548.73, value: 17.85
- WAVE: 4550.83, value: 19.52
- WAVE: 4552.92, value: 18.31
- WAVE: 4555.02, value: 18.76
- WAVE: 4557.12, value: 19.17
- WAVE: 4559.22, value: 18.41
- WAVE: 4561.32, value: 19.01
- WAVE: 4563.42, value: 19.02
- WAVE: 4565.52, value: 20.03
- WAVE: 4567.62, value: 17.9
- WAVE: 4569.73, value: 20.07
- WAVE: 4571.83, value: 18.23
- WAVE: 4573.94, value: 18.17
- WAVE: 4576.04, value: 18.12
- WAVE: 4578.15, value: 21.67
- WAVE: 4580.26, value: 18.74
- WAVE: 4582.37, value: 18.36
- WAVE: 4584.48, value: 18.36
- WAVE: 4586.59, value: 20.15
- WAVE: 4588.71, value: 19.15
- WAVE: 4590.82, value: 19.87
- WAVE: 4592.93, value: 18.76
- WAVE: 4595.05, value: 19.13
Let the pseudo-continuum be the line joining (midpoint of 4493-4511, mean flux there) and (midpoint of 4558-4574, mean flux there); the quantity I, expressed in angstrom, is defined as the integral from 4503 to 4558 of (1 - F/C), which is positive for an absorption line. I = 0.1 angstrom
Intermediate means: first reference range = 19.5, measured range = 19.2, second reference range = 18.9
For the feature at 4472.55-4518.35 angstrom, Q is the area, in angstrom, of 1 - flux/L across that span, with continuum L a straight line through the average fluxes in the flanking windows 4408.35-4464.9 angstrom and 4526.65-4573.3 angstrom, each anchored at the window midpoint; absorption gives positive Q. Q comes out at -1.2 angstrom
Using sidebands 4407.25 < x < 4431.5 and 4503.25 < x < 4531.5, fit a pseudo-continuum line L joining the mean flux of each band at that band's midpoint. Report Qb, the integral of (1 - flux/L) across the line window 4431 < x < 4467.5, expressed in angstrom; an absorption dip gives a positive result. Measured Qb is 0.9 angstrom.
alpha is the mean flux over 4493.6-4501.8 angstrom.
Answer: 19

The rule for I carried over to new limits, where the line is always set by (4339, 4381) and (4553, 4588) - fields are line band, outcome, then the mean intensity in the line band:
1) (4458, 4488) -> -0.9 angstrom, 19.7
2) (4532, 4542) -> -0.2 angstrom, 19.3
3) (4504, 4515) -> -0.3 angstrom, 19.6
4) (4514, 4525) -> -0.4 angstrom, 19.7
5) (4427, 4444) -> -0.8 angstrom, 20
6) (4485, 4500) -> -0.3 angstrom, 19.5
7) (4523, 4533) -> -0.2 angstrom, 19.4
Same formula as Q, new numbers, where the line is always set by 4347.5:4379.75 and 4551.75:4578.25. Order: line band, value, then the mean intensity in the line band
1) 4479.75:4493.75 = -0.8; 20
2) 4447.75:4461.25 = 0.1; 18.9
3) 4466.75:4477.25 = 0.0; 19.1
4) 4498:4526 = -1.0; 19.6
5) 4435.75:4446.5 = -0.1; 19.3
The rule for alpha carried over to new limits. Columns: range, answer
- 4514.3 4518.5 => 19.8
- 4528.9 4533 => 19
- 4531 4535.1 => 19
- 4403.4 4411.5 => 19.5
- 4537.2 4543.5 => 20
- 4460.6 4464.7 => 19.2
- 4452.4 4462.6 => 18.8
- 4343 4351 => 16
